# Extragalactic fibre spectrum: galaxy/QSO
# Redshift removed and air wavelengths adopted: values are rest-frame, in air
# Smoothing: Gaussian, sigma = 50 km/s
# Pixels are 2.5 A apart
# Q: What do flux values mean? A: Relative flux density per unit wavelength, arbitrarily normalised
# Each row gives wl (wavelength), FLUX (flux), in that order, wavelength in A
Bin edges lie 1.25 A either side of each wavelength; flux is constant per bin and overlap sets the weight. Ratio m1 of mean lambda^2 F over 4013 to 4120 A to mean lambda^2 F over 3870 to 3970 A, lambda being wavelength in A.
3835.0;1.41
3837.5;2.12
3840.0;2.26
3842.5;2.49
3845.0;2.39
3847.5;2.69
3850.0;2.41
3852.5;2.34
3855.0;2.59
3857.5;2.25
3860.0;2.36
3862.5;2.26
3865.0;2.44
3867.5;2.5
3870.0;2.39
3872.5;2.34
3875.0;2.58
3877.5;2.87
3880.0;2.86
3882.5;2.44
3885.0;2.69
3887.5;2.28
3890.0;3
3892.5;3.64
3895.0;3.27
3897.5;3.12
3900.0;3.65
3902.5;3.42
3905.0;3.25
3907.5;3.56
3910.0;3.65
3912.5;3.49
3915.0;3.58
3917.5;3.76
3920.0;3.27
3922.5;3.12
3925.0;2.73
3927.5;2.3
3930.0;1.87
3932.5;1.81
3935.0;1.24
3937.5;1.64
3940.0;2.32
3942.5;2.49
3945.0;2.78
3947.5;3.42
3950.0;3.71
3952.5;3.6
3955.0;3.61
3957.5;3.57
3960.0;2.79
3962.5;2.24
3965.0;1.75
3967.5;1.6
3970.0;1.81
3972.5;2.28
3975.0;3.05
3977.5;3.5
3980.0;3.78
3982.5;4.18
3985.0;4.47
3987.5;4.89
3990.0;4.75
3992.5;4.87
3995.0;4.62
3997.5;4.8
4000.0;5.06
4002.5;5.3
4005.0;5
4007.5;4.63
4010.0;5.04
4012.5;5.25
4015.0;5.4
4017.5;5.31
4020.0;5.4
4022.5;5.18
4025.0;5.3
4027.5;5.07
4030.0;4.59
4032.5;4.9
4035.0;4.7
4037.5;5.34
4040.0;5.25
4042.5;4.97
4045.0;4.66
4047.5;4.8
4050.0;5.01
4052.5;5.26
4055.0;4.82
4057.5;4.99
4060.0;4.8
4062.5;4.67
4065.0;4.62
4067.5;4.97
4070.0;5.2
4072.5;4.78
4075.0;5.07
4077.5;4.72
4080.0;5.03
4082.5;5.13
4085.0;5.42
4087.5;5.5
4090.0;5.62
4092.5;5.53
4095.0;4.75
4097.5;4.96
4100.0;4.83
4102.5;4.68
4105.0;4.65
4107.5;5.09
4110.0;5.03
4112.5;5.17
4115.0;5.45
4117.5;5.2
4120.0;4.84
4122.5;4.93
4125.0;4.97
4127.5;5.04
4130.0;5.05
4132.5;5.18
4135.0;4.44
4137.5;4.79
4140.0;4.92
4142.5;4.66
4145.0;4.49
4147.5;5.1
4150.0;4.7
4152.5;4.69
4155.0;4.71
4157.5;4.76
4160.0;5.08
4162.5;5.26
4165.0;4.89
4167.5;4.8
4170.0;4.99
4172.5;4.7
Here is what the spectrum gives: 1.9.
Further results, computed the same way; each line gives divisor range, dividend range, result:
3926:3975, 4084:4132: 2.22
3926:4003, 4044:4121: 1.65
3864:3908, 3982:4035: 1.82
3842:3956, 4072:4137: 2.00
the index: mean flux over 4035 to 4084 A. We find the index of 4.95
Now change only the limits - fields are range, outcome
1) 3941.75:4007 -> 3.63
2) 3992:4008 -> 4.91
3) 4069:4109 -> 5.06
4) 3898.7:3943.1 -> 2.85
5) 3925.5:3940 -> 1.87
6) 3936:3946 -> 2.27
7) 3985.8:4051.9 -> 5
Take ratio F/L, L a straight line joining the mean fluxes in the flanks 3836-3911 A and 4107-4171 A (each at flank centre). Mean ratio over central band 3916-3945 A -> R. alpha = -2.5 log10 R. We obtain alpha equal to 0.29 mag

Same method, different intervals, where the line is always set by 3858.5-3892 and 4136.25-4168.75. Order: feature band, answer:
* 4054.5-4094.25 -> -0.20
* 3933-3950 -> 0.29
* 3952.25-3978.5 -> 0.23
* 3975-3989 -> -0.18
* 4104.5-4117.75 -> -0.14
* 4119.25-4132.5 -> -0.08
